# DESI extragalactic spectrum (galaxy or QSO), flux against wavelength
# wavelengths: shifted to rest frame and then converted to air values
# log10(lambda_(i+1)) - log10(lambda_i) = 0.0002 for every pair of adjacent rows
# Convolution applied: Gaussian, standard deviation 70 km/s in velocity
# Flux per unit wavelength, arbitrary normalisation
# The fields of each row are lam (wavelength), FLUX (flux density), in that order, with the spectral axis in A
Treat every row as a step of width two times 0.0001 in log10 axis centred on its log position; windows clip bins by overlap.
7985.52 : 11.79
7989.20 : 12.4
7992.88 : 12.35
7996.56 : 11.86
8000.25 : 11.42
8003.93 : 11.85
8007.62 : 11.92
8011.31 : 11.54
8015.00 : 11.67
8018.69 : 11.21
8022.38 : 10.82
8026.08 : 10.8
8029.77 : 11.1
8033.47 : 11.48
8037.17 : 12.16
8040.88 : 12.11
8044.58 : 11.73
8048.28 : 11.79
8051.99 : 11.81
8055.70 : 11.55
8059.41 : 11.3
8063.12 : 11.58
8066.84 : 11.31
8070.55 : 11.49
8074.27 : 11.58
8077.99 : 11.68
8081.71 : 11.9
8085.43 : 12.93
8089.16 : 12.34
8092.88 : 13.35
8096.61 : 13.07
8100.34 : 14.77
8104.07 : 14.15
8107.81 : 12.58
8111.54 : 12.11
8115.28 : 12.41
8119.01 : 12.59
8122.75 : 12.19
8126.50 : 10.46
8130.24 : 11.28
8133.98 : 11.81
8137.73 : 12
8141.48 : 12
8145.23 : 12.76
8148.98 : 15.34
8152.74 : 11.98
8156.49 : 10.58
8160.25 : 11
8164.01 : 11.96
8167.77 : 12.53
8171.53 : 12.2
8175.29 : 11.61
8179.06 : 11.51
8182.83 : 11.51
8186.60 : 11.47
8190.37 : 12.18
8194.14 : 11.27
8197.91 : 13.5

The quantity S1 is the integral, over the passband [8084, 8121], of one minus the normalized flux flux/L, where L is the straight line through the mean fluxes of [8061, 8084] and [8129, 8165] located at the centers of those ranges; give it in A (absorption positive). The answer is -3.8 A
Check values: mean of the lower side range 11.6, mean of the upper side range 12.1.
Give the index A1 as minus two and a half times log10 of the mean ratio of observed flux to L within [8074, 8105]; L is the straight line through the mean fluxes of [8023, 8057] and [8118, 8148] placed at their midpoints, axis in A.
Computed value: -0.10 mag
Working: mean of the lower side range 11.6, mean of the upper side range 12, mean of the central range 12.9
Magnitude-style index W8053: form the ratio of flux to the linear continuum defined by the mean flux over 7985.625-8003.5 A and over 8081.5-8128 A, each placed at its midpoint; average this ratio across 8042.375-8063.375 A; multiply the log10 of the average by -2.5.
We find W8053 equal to 0.07 mag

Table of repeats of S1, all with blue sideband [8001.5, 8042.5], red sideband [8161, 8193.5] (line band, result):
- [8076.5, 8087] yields -0.5 A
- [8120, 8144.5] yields 0.0 A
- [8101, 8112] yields -1.5 A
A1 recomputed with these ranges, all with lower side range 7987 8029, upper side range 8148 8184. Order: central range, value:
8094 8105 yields -0.18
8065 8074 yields 0.03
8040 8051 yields -0.02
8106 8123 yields -0.05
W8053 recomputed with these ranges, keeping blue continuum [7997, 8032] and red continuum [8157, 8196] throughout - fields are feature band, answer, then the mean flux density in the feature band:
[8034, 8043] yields -0.05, 12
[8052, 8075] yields 0.00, 11.5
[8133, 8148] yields -0.07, 12.4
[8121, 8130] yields 0.03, 11.3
